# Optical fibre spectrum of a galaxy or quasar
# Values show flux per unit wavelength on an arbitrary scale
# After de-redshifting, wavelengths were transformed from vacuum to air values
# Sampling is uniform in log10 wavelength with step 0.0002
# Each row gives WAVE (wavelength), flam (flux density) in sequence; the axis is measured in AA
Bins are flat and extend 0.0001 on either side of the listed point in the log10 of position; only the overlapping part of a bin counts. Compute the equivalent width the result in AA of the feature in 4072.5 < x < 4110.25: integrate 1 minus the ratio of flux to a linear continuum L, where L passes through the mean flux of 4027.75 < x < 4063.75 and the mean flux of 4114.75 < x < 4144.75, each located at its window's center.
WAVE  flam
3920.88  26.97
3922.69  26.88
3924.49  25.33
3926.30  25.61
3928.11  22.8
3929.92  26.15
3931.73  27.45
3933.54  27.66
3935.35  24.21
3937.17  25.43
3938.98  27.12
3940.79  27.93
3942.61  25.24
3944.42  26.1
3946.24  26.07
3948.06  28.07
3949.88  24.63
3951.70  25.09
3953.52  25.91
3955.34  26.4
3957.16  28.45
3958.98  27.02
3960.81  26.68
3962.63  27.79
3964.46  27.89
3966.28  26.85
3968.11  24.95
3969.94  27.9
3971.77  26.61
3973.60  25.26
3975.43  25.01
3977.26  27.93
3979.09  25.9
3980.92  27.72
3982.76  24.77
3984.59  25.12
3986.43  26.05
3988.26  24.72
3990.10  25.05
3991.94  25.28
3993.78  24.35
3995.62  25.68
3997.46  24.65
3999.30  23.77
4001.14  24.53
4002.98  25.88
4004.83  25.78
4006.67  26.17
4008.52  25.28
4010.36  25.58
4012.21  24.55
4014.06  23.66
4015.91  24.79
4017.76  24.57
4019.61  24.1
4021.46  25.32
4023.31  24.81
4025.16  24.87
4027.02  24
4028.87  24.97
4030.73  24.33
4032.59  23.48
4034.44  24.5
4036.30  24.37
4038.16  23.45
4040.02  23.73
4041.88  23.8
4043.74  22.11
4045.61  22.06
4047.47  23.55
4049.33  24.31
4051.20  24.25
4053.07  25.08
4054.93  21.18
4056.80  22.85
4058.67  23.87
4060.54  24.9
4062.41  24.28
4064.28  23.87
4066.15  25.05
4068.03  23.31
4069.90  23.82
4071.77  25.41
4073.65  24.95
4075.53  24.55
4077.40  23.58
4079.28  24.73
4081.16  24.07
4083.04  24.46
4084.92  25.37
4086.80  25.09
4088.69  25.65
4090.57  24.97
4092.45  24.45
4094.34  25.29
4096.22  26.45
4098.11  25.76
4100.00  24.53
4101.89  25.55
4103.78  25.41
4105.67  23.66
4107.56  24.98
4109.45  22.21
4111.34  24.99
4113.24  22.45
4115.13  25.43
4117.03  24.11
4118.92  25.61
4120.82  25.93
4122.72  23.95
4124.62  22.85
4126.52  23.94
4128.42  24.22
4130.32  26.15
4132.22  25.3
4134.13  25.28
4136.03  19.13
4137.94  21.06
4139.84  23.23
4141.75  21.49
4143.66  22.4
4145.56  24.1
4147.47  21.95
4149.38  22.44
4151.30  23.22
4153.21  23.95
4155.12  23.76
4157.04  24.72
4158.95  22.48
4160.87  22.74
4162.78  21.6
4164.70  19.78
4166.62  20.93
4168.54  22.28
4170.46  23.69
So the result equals -1.7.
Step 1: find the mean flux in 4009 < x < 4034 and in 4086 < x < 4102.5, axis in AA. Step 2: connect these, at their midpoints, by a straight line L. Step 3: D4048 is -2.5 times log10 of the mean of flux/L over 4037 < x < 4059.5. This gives 0.07 mag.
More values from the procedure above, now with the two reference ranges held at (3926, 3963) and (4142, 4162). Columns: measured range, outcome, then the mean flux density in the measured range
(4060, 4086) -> -0.01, 24.5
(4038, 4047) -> 0.08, 23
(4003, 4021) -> 0.01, 25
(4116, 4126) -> -0.04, 24.5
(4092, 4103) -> -0.06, 25.4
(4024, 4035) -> 0.03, 24.4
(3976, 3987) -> -0.02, 26.2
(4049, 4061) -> 0.04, 23.7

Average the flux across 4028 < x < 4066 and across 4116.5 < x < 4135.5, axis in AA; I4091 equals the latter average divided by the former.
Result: 1.0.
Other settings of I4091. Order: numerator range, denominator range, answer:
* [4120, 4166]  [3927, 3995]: 0.88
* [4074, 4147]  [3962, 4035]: 0.96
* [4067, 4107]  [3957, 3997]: 0.95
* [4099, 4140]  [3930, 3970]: 0.91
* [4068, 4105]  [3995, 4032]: 1.00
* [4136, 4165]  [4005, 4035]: 0.91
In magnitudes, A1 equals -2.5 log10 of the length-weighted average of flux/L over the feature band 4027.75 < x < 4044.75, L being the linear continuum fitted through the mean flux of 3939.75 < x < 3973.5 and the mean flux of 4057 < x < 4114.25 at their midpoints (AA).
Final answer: 0.07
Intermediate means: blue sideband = 26.6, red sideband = 24.6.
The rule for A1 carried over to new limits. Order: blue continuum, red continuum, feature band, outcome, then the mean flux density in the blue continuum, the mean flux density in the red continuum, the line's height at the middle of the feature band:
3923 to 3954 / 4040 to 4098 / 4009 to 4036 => 0.01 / 25.9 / 24.3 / 24.9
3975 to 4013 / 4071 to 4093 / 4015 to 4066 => 0.05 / 25.4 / 24.8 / 25.1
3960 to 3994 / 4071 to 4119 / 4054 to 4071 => 0.06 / 26.1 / 24.7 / 25.1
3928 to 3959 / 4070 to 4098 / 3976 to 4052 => 0.04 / 26.3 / 24.9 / 25.6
